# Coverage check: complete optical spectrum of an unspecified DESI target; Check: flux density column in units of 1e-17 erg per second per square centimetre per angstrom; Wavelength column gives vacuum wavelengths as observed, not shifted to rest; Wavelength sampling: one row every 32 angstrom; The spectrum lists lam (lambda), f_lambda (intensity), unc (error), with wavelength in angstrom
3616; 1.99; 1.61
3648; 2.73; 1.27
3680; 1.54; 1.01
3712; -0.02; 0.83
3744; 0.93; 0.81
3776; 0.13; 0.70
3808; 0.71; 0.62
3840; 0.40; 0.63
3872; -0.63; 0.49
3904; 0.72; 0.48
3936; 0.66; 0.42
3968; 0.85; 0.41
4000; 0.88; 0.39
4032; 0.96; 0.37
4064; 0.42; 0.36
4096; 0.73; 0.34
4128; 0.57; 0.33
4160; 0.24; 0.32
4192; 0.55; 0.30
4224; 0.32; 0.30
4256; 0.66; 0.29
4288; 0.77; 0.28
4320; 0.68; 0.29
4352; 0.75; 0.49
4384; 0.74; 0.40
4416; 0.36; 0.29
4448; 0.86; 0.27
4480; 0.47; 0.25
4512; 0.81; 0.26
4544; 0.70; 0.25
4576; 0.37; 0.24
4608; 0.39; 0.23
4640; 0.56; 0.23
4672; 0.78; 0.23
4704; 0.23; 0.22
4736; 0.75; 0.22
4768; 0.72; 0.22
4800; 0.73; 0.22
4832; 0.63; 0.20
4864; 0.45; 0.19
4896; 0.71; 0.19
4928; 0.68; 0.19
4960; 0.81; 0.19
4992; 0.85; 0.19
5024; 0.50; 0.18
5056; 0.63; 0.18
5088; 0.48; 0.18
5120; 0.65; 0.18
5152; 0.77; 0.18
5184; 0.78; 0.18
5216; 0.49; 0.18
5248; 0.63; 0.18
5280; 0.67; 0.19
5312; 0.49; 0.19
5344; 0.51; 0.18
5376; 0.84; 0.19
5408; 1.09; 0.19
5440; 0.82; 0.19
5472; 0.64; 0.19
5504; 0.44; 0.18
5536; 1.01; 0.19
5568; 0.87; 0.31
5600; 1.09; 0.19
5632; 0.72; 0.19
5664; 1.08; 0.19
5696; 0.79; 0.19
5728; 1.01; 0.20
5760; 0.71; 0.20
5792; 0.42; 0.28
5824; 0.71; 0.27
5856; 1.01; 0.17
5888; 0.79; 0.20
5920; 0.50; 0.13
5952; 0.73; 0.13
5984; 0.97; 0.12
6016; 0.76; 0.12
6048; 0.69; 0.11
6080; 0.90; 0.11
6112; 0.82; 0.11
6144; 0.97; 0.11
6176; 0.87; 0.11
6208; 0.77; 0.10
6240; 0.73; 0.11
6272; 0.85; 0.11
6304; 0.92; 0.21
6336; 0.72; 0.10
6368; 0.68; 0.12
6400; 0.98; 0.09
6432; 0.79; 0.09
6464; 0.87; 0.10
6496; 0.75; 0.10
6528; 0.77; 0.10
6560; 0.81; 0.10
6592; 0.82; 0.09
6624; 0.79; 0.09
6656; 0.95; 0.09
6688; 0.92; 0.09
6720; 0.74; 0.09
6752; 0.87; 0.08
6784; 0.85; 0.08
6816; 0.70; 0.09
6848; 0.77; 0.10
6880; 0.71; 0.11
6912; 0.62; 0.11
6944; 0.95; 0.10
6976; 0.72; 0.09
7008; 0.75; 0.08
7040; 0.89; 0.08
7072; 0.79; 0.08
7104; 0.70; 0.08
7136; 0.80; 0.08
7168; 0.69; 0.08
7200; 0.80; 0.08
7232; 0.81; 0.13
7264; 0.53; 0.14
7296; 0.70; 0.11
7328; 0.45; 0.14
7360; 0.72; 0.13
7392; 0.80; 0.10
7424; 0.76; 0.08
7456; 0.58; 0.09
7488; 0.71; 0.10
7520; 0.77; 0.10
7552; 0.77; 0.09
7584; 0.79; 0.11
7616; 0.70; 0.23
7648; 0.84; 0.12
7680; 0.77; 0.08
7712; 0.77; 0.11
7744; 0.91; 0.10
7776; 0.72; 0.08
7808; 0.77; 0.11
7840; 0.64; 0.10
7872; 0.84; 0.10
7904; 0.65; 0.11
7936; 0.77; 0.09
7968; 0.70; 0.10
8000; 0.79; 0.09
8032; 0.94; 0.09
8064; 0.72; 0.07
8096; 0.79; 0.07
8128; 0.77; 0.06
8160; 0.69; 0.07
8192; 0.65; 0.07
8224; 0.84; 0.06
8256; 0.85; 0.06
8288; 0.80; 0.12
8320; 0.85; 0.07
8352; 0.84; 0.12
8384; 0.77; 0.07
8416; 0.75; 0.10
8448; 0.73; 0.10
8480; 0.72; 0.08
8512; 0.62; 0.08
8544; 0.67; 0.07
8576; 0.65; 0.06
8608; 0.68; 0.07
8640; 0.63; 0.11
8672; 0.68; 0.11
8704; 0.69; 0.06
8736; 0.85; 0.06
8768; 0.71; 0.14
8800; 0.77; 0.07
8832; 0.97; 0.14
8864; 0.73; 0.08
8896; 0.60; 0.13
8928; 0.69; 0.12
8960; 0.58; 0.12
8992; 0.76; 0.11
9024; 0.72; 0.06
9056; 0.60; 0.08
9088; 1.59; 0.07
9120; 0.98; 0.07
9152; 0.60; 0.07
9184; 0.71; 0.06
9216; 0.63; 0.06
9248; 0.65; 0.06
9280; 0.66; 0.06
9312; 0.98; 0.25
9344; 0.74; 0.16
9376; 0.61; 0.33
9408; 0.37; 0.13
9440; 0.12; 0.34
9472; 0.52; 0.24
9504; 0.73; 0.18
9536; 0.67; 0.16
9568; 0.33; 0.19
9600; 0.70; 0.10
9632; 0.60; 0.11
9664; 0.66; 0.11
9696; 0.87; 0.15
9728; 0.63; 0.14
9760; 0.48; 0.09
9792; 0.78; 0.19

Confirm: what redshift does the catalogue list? 0.39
